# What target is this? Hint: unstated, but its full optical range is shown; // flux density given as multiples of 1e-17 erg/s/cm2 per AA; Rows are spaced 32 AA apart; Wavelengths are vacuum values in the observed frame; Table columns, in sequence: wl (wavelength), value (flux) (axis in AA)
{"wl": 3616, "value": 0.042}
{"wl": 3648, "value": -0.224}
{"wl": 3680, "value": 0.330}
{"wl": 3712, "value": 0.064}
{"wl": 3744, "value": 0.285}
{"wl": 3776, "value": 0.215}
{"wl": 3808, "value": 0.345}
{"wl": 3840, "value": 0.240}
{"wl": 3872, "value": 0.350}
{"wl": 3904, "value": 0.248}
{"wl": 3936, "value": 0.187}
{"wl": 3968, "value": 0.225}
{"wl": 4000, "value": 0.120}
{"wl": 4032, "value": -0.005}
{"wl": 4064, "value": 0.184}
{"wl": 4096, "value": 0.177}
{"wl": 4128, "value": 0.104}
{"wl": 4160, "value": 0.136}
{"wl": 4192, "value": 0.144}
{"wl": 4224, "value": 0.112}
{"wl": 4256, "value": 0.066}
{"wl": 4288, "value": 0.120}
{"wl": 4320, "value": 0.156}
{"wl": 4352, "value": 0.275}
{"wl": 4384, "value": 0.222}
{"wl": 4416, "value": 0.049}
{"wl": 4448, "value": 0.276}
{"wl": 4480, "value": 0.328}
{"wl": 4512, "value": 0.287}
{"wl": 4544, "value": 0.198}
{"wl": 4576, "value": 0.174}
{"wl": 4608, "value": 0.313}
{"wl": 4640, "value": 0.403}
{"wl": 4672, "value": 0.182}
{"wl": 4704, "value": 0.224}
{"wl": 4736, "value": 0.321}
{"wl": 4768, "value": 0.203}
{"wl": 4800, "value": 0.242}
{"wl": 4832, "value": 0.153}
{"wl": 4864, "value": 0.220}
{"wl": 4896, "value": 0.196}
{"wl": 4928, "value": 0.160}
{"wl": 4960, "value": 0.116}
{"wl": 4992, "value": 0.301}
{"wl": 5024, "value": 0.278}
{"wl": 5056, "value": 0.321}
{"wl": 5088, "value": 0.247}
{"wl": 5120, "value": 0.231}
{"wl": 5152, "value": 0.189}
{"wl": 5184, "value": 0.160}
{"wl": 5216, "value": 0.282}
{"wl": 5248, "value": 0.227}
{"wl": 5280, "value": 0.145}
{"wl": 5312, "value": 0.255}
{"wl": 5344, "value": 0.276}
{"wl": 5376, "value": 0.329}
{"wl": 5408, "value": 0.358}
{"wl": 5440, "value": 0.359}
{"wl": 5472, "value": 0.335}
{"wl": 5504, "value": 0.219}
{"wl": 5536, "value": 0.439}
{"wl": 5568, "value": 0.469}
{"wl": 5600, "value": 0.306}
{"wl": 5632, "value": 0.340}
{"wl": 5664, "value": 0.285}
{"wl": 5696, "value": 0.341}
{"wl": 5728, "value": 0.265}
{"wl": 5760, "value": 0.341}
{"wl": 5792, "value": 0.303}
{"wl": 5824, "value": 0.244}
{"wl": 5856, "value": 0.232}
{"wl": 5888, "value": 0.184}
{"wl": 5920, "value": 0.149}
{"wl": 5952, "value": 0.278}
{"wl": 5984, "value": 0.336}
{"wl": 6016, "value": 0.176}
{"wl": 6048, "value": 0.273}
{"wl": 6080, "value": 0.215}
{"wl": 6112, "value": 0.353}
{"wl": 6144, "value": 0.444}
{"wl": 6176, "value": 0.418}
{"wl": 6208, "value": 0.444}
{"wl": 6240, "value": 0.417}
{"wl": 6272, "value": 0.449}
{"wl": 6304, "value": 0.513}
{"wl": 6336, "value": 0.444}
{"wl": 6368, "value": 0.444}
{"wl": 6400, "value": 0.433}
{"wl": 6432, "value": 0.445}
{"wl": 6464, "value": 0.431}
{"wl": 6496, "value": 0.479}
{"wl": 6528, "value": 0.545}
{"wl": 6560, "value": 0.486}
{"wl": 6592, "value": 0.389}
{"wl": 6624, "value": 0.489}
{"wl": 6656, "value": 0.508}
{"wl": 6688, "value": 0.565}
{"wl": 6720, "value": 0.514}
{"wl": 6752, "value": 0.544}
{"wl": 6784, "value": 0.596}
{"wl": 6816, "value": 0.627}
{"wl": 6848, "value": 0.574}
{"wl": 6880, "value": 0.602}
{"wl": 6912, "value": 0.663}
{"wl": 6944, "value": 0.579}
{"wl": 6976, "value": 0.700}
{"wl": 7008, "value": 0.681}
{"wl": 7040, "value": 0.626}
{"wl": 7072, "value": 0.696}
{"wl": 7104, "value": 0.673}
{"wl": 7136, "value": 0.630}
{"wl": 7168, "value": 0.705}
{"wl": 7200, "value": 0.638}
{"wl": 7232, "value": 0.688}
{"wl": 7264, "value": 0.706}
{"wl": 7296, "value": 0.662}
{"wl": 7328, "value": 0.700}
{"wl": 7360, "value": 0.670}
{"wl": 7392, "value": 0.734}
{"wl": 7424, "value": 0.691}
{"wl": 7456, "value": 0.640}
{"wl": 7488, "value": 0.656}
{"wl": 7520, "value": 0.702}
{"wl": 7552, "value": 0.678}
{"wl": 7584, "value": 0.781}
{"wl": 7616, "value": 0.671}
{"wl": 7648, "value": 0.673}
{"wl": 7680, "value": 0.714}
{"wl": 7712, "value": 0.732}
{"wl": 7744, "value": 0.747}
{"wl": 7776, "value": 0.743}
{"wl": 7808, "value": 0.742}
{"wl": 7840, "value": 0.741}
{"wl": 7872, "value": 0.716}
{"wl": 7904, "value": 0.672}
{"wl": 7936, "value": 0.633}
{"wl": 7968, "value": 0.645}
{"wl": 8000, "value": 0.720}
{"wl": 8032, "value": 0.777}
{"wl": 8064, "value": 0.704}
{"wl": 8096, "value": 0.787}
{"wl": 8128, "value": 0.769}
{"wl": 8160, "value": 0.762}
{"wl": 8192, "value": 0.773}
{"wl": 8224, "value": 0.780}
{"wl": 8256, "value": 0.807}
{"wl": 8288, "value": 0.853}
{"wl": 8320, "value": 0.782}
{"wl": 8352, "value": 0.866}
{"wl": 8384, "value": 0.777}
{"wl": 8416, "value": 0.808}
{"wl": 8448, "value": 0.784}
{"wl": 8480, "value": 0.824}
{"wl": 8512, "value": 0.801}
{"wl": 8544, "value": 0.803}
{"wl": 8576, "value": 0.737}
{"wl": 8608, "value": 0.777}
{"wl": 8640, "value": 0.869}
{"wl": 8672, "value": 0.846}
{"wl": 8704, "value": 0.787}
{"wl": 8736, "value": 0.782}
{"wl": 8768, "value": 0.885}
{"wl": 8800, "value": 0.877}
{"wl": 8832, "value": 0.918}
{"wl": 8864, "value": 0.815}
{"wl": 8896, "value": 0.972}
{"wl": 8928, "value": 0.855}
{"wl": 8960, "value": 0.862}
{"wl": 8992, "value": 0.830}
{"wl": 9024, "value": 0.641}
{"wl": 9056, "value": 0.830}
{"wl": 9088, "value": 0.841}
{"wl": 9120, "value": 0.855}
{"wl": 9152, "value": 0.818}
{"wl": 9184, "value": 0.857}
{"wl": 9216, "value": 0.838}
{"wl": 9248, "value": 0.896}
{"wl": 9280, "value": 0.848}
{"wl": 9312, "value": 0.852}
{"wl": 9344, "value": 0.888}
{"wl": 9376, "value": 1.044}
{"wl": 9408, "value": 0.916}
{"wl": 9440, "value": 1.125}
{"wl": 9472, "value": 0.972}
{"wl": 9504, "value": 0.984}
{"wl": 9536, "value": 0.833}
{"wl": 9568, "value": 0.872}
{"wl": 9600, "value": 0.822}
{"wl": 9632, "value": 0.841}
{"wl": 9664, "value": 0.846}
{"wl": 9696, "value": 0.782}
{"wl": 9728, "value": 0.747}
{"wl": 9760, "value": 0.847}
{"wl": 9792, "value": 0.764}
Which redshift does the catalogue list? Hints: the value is 0.53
